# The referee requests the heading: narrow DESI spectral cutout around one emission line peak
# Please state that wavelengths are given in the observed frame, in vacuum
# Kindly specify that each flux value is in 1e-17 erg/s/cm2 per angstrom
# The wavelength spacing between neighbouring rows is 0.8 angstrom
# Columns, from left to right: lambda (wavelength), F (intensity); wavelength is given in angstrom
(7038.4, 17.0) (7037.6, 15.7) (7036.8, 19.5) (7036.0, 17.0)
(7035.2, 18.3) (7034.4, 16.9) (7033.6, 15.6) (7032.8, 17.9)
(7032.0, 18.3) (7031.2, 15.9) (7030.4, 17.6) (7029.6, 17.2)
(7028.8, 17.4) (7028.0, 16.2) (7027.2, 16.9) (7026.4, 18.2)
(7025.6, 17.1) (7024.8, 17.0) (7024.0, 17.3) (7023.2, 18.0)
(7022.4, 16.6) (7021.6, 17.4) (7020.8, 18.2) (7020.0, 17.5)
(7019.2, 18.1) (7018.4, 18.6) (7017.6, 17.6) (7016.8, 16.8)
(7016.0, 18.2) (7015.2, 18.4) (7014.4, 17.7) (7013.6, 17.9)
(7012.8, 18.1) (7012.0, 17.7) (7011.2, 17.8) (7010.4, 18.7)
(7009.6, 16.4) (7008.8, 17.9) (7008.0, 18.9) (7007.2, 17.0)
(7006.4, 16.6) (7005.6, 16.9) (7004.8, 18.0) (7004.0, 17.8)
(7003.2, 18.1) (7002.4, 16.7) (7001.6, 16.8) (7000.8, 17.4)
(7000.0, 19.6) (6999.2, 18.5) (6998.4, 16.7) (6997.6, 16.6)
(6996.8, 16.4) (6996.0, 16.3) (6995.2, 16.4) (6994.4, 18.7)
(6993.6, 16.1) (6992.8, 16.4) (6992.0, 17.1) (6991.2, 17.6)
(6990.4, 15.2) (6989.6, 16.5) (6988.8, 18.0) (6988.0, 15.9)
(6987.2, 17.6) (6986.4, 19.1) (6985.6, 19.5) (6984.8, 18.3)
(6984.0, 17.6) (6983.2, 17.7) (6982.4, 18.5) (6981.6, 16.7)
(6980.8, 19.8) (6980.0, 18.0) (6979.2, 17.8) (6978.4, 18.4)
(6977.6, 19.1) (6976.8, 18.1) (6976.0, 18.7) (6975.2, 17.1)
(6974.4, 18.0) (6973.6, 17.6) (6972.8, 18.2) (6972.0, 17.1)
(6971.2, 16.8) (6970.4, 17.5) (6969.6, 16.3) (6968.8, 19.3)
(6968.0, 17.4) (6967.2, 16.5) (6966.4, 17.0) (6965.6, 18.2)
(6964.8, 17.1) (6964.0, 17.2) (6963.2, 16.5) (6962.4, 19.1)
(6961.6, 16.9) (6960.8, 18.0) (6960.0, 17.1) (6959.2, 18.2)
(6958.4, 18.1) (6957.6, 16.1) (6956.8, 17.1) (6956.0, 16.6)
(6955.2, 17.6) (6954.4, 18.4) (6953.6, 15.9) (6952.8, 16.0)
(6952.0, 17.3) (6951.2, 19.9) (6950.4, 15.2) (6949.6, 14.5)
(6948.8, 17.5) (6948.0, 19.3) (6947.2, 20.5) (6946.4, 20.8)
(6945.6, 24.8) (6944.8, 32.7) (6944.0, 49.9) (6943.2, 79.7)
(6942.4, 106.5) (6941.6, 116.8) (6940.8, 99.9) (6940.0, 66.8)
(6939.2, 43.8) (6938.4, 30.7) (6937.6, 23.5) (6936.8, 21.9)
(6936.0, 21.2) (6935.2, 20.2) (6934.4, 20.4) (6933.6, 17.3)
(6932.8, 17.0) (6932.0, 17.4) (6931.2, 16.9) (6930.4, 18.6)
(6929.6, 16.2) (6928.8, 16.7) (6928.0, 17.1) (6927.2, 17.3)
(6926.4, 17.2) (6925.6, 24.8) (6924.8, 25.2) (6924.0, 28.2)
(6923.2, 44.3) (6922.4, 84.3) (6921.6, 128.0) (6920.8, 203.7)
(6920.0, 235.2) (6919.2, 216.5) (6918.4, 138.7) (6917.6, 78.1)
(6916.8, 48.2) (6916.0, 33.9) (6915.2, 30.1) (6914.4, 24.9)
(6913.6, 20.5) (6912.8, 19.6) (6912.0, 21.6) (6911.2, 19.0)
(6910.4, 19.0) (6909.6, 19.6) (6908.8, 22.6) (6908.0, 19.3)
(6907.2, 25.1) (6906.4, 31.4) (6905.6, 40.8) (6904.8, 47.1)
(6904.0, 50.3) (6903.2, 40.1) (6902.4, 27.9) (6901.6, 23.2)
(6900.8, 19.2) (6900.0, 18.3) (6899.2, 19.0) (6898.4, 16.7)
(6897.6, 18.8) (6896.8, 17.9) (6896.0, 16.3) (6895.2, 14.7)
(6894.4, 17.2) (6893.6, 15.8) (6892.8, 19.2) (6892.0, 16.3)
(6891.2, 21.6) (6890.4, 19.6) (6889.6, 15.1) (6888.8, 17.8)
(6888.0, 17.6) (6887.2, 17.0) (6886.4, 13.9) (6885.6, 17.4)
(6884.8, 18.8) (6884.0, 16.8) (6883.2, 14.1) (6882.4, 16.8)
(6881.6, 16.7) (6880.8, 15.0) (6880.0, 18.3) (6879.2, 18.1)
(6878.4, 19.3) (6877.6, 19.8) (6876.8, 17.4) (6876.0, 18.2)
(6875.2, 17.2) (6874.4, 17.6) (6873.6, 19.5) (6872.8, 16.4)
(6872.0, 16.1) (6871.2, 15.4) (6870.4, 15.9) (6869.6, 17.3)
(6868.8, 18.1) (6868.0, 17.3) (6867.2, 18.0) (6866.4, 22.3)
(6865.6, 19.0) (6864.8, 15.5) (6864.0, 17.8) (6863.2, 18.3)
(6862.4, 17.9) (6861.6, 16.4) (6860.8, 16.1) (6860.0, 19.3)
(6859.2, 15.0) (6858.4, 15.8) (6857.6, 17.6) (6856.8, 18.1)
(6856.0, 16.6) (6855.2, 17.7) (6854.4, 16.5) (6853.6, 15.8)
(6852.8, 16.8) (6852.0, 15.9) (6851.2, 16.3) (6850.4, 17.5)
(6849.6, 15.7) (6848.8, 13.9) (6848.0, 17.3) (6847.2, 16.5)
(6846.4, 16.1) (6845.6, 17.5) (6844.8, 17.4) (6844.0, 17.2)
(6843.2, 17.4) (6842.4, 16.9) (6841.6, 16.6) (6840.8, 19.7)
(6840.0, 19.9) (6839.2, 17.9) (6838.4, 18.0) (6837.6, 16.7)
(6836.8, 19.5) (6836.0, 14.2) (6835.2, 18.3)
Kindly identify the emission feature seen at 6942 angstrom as [N II] 6583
